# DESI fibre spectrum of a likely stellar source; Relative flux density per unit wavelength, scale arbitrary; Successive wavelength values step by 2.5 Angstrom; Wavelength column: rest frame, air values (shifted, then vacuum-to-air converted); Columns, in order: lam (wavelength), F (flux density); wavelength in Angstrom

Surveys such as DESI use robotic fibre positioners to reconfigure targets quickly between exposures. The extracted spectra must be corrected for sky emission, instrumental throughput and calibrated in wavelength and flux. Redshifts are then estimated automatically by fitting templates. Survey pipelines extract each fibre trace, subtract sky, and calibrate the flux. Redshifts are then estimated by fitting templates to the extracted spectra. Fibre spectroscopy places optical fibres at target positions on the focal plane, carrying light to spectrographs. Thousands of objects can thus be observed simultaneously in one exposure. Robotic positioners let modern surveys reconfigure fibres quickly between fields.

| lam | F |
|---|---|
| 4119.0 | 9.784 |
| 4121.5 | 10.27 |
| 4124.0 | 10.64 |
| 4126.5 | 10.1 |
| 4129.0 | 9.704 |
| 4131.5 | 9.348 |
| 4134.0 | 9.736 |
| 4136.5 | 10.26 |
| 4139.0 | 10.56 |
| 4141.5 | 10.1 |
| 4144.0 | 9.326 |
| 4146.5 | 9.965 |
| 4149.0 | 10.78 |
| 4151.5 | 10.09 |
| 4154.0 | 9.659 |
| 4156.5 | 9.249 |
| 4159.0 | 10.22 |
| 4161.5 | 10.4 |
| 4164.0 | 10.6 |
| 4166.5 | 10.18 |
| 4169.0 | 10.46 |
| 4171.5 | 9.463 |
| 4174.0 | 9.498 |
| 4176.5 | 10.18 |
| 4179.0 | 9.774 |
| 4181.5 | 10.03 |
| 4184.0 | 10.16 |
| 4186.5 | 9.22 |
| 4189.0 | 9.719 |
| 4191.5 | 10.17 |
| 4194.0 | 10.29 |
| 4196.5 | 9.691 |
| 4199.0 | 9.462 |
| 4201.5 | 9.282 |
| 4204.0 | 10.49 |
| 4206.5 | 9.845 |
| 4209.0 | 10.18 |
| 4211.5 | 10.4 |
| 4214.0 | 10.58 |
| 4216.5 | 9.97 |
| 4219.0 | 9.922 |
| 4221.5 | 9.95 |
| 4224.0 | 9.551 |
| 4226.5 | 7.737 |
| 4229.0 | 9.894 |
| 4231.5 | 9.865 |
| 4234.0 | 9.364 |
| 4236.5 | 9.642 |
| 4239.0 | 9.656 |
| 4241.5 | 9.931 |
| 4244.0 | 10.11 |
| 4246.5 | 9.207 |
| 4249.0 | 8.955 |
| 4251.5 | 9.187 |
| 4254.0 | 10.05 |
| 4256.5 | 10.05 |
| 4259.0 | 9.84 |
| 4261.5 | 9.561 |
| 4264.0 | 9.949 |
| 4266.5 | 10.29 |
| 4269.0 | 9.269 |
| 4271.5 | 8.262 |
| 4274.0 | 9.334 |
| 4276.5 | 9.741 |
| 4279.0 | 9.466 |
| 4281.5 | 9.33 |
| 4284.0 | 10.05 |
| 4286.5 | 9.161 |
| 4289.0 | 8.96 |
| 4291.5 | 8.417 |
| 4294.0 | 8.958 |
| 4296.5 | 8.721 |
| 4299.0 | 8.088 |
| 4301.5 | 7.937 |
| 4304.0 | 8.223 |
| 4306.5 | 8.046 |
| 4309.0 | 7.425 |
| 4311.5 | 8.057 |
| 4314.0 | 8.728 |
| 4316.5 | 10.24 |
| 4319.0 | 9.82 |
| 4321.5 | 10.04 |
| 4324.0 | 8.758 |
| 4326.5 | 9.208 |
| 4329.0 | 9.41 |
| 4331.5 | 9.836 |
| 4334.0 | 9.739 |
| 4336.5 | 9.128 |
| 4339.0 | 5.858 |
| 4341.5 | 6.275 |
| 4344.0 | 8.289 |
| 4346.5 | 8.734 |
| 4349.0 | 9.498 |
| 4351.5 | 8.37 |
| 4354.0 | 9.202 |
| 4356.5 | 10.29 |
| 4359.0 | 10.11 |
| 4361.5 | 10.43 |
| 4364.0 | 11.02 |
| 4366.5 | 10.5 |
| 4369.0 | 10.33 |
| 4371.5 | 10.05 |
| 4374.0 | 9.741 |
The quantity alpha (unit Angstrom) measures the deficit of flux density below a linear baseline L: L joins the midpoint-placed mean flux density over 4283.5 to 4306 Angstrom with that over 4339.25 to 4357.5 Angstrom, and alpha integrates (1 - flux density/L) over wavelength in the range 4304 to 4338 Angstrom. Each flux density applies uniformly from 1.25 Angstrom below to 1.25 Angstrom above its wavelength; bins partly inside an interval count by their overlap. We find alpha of -1.9 Angstrom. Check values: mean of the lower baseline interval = 8.66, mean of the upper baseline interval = 8.49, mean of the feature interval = 9.05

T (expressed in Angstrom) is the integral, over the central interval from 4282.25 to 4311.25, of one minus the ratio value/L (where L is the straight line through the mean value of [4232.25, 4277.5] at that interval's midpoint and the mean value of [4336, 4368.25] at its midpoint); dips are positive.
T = 2.5 Angstrom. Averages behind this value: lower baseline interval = 9.58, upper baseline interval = 9.07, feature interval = 8.54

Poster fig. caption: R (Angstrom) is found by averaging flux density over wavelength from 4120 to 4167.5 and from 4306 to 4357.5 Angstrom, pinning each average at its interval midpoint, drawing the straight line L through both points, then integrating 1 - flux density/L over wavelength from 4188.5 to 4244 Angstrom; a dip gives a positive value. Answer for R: -1.3 Angstrom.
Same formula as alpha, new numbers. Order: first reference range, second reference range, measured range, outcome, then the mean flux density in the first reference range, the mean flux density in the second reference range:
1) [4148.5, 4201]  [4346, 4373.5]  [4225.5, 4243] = 0.8 Angstrom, 9.95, 9.89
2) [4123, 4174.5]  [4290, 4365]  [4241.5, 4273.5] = -0.8 Angstrom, 10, 8.89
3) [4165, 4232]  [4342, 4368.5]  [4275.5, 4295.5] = 0.9 Angstrom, 9.85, 9.57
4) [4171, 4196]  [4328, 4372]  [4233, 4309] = 2.6 Angstrom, 9.86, 9.27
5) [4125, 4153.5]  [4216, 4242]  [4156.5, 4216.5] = -1.4 Angstrom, 9.99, 9.57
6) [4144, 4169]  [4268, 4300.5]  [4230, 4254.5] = -0.5 Angstrom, 10.1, 9.05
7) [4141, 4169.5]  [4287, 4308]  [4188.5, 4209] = -0.7 Angstrom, 10.1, 8.43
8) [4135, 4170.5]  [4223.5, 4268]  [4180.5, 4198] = 0.1 Angstrom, 10.1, 9.6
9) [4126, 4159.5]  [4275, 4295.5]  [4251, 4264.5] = -0.6 Angstrom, 9.93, 9.25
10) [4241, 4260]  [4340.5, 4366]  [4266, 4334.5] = 3.2 Angstrom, 9.65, 9.29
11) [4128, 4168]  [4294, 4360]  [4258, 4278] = -0.8 Angstrom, 10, 8.77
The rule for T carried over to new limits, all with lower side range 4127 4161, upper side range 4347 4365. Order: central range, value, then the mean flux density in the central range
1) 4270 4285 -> 0.7 Angstrom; 9.35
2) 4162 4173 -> -0.3 Angstrom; 10.2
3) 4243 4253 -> 0.5 Angstrom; 9.36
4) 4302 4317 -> 2.3 Angstrom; 8.34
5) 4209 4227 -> 0.1 Angstrom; 9.84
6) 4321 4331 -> 0.5 Angstrom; 9.34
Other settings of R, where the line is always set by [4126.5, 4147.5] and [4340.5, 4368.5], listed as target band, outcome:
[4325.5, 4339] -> 0.44 Angstrom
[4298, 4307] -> 1.36 Angstrom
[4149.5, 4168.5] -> -0.51 Angstrom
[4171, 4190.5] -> 0.03 Angstrom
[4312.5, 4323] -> -0.19 Angstrom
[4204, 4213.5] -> -0.49 Angstrom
